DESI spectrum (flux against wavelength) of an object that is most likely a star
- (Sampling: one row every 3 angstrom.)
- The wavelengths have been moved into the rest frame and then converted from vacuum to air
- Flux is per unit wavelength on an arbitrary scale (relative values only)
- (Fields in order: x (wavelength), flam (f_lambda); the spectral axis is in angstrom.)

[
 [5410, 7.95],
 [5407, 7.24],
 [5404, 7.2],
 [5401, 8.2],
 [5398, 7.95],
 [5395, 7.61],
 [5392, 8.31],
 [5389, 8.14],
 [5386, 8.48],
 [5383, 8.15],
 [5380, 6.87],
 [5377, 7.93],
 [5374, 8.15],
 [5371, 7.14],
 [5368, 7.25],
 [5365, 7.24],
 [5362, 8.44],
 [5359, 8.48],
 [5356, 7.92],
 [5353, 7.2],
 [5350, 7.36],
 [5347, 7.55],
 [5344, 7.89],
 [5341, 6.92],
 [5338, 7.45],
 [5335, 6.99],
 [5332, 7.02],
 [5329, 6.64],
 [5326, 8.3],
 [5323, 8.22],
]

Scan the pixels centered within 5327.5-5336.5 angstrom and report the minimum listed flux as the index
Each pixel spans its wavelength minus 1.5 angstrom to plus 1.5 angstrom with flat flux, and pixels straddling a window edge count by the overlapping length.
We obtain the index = 6.64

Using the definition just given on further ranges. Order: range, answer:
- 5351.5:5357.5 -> 7.2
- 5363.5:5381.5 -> 6.87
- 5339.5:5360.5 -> 6.92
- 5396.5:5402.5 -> 7.95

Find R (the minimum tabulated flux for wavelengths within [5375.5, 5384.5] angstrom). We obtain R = 6.87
